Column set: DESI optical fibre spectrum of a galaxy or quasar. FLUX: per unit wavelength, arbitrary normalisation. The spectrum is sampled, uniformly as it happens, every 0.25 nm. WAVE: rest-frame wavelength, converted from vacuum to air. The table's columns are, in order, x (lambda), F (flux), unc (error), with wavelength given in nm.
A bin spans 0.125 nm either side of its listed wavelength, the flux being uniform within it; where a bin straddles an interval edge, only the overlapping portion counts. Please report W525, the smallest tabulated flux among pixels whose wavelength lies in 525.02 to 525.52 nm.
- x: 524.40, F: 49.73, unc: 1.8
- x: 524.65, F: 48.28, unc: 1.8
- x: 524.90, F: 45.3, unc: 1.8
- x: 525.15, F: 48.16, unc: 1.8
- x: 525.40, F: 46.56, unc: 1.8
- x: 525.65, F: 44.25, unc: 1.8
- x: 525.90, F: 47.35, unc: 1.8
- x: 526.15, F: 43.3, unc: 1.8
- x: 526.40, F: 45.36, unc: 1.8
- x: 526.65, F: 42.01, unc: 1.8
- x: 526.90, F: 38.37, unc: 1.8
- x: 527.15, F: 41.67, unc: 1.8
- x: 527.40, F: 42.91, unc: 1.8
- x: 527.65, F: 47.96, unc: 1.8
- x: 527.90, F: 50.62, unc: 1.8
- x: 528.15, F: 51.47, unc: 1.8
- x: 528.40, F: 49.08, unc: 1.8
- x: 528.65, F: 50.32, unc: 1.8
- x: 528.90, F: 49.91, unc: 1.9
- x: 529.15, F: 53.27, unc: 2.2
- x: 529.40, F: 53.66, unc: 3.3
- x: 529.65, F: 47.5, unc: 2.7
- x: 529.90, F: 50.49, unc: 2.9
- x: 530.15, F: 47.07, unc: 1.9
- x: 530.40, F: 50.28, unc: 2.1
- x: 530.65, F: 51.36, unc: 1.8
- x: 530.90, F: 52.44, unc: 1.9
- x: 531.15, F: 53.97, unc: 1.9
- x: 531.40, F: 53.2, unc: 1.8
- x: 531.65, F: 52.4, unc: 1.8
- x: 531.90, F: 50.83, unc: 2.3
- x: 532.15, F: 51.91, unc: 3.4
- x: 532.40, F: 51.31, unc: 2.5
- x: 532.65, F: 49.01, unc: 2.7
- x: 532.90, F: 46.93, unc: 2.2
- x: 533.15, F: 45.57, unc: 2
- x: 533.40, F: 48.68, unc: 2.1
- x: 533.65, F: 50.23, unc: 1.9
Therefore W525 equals 46.56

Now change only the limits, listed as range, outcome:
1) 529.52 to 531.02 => 47.07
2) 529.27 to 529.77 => 47.5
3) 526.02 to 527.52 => 38.37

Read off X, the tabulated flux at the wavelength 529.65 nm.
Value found 47.5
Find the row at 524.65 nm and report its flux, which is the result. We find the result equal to 48.28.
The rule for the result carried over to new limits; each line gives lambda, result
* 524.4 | 49.73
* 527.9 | 50.62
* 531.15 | 53.97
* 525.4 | 46.56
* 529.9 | 50.49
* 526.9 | 38.37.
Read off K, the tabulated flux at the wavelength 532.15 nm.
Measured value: 51.91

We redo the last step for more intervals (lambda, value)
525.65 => 44.25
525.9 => 47.35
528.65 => 50.32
